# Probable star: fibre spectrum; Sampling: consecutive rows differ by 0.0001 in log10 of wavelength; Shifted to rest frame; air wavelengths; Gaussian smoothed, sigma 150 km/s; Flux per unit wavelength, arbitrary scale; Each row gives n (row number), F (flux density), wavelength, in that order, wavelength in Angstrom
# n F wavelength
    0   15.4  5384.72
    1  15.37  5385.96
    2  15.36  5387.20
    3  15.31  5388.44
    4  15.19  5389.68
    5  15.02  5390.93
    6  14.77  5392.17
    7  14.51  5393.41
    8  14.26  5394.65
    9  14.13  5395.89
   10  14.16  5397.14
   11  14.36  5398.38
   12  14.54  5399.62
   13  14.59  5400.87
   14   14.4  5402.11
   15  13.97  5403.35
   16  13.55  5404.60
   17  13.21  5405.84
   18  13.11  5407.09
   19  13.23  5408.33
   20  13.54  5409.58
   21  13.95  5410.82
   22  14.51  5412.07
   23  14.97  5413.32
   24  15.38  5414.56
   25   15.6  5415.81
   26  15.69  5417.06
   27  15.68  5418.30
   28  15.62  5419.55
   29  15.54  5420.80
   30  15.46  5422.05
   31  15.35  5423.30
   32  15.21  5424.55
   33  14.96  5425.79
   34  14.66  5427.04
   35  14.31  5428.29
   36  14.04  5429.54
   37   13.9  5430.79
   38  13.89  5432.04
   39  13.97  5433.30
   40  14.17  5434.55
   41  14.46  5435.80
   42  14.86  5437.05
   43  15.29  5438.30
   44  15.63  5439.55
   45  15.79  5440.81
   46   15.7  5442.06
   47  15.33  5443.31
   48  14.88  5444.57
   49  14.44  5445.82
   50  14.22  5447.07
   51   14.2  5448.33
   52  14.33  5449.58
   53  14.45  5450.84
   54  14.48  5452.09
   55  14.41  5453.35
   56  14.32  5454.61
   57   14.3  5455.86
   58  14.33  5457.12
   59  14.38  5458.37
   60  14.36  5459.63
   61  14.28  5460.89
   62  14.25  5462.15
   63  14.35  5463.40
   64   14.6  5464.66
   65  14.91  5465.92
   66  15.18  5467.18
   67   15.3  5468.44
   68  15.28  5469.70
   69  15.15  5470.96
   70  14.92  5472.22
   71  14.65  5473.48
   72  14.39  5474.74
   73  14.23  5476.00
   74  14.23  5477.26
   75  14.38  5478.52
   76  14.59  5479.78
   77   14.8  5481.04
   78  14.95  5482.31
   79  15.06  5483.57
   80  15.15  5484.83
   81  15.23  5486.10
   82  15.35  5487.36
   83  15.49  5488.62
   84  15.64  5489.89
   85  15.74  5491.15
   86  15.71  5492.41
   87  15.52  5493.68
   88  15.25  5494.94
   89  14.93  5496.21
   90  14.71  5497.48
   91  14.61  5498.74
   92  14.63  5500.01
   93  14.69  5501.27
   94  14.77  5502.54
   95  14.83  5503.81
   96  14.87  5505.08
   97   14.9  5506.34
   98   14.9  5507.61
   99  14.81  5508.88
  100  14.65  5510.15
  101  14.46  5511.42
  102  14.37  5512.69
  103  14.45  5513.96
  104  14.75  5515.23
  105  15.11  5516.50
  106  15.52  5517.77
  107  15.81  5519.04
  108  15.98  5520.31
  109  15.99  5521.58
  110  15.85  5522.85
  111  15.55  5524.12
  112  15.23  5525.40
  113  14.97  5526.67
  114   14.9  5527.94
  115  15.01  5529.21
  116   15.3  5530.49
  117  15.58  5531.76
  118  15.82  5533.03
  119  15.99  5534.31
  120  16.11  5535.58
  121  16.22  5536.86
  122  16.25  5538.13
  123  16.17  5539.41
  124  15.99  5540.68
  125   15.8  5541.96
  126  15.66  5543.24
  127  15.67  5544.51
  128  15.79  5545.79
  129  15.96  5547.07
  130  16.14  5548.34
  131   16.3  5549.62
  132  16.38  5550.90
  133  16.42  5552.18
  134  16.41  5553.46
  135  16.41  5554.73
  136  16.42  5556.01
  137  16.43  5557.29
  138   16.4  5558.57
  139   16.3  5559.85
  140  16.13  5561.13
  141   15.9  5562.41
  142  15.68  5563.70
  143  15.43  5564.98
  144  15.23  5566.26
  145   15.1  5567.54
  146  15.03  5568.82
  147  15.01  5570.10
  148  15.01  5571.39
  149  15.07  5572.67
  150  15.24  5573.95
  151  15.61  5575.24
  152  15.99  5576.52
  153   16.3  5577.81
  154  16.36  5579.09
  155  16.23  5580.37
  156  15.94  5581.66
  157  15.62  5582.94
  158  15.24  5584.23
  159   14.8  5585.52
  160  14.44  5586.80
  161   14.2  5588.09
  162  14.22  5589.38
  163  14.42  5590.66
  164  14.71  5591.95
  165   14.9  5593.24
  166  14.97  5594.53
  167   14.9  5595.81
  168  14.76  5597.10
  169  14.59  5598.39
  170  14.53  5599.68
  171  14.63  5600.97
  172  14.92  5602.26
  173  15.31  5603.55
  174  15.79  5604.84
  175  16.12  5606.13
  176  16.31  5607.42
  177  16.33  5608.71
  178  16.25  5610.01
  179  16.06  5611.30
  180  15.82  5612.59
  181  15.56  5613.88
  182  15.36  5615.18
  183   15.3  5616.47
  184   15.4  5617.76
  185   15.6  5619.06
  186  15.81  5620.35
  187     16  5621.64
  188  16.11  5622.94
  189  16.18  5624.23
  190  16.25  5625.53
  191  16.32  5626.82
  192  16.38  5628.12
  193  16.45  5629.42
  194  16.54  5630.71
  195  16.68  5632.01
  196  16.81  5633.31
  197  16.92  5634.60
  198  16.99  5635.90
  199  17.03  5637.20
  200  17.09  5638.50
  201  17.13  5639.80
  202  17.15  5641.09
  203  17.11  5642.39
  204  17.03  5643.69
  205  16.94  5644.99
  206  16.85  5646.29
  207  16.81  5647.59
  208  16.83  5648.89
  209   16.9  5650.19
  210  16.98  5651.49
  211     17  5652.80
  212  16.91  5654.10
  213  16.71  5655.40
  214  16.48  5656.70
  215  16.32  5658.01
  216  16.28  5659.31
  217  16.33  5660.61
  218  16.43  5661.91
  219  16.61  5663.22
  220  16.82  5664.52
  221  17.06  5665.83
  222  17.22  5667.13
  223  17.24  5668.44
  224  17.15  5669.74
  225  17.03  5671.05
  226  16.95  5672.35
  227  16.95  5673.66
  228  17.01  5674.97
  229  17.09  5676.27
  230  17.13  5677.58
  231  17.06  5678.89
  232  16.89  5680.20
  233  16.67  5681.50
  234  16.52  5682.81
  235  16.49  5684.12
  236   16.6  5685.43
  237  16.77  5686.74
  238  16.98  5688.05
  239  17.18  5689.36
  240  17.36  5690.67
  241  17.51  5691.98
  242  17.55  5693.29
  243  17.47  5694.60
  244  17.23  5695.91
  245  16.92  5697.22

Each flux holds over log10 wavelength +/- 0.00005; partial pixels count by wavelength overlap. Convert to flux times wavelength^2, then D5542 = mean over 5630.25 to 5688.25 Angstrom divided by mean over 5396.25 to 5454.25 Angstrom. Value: 1.3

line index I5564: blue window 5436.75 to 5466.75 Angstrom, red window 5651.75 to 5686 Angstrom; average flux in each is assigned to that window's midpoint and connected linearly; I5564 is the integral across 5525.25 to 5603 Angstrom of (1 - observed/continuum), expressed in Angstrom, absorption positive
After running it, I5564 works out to 1.2 Angstrom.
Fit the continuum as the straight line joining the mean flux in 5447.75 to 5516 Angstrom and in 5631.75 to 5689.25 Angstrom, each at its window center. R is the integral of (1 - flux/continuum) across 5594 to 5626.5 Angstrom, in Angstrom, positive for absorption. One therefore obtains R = 1.4 Angstrom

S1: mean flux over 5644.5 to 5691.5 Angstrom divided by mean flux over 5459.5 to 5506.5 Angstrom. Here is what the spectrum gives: 1.13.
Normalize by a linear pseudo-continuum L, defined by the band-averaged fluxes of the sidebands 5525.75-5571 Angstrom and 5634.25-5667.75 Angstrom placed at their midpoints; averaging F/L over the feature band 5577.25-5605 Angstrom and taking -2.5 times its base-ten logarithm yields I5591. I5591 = 0.08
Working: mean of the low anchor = 15.8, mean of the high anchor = 16.8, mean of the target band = 15.1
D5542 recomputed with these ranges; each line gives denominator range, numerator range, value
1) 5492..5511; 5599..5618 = 1.09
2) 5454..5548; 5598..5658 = 1.13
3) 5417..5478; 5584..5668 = 1.16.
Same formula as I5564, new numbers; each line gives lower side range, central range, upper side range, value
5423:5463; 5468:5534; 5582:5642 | -0.35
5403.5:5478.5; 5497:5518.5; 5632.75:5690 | 0.75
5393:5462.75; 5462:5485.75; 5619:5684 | 0.37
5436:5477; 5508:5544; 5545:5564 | 0.77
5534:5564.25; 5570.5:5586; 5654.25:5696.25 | 0.65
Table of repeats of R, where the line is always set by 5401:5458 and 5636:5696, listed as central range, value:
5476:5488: 0.2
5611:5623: 0.6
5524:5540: 0.0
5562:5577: 0.6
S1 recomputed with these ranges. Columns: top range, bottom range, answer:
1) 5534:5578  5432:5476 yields 1.08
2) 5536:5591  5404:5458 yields 1.07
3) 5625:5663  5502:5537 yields 1.10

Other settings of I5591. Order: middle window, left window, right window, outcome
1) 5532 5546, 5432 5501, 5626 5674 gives -0.02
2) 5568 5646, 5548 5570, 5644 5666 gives 0.04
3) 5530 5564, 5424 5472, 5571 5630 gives -0.06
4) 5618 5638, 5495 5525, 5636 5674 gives 0.01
